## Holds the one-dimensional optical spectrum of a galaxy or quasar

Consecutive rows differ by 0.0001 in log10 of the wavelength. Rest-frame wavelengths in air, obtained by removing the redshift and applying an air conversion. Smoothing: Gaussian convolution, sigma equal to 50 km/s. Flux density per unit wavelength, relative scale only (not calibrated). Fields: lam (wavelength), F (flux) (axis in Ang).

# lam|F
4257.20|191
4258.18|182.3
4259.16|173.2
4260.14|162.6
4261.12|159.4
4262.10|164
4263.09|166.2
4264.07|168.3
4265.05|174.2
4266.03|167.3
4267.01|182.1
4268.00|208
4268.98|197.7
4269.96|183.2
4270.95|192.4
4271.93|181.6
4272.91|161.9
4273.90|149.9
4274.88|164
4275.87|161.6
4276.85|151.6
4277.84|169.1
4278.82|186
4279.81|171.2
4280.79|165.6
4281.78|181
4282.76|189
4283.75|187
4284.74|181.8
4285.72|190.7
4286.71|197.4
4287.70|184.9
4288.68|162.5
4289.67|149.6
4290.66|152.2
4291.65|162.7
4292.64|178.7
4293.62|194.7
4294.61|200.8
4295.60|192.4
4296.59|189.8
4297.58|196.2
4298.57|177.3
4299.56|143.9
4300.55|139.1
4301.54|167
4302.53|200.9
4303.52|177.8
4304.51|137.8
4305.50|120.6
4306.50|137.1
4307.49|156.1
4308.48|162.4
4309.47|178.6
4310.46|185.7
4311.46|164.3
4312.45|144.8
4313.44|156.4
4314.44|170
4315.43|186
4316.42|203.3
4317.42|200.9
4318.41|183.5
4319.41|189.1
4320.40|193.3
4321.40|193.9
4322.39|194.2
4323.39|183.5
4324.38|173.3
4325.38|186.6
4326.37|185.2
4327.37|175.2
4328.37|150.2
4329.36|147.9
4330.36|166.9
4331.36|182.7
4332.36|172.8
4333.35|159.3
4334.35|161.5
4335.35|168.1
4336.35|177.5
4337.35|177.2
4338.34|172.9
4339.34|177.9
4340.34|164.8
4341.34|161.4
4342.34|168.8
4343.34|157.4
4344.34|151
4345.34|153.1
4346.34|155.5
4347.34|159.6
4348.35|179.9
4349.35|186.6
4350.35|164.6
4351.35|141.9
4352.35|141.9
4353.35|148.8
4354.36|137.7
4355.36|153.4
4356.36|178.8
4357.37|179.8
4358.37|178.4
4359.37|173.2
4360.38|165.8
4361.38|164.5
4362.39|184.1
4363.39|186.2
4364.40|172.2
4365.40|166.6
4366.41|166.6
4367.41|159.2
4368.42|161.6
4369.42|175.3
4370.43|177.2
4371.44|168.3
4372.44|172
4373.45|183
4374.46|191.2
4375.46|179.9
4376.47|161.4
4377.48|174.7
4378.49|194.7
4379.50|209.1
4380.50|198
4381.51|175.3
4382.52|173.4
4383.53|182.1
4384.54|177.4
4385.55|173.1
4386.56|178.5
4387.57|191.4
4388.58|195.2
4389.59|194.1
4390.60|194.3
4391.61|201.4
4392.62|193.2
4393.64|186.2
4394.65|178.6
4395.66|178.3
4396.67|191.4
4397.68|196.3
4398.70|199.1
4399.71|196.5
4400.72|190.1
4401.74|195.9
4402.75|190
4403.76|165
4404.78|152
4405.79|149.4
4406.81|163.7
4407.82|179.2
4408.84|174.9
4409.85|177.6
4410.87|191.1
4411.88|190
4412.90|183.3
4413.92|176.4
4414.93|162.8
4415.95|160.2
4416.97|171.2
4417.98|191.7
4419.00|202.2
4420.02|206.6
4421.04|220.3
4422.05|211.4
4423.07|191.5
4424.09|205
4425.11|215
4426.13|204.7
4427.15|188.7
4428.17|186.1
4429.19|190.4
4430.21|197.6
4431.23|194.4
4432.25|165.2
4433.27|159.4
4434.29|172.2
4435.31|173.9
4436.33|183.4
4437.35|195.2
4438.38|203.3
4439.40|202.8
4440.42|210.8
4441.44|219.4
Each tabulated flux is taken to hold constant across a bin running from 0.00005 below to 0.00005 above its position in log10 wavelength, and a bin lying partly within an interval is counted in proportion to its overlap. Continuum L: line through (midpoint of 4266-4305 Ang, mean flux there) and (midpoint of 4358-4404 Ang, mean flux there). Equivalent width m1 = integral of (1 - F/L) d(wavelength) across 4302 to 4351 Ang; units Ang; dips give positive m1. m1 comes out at 2.2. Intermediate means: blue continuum 176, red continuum 182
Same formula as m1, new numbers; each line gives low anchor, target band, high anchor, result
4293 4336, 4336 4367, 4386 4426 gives 2.23 Ang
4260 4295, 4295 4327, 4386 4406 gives 0.74 Ang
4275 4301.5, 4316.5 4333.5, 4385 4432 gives -0.09 Ang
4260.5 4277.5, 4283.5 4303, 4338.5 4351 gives -0.84 Ang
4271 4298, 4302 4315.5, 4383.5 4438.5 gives 1.22 Ang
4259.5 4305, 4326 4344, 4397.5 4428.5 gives 1.14 Ang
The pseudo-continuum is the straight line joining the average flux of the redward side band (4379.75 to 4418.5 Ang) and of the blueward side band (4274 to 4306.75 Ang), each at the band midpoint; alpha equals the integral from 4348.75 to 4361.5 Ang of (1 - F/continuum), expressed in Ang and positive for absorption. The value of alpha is 1.1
